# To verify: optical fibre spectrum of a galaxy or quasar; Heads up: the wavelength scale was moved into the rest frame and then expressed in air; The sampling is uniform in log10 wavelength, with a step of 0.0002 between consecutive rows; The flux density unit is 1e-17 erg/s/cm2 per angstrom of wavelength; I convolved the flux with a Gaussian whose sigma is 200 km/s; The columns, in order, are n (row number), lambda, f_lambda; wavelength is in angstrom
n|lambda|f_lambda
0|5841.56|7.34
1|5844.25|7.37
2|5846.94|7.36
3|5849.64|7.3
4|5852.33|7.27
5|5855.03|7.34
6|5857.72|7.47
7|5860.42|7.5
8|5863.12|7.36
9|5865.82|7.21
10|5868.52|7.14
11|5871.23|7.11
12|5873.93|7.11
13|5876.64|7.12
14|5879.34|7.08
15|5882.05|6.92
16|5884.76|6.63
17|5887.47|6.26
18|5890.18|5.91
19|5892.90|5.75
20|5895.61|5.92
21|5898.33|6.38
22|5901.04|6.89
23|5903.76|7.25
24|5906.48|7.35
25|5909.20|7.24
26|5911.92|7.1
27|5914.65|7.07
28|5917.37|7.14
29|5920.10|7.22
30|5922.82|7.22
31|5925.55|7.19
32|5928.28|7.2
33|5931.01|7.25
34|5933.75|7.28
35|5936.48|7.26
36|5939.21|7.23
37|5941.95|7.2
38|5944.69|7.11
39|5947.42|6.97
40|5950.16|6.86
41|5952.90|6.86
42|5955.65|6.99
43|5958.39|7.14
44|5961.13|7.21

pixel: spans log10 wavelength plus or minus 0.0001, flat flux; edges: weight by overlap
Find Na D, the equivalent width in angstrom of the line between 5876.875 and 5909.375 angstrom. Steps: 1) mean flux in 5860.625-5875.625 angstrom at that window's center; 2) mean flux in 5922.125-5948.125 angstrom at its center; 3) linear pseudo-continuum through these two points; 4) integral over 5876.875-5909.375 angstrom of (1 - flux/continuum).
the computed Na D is 2.6 angstrom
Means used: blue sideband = 7.21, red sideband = 7.2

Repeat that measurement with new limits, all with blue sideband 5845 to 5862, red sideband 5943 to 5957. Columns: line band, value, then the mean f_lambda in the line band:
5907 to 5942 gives -0.7 angstrom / 7.2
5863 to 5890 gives 1.3 angstrom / 6.93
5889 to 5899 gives 1.7 angstrom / 5.96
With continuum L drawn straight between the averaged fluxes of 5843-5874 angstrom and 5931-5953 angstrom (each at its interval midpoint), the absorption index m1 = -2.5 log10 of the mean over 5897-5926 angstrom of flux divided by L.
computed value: 0.01 mag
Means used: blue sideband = 7.3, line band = 7.09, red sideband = 7.12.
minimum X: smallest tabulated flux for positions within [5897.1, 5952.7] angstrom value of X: 6.38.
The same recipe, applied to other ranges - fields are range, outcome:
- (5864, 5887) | 6.63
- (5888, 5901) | 5.75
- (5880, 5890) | 6.26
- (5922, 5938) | 7.19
